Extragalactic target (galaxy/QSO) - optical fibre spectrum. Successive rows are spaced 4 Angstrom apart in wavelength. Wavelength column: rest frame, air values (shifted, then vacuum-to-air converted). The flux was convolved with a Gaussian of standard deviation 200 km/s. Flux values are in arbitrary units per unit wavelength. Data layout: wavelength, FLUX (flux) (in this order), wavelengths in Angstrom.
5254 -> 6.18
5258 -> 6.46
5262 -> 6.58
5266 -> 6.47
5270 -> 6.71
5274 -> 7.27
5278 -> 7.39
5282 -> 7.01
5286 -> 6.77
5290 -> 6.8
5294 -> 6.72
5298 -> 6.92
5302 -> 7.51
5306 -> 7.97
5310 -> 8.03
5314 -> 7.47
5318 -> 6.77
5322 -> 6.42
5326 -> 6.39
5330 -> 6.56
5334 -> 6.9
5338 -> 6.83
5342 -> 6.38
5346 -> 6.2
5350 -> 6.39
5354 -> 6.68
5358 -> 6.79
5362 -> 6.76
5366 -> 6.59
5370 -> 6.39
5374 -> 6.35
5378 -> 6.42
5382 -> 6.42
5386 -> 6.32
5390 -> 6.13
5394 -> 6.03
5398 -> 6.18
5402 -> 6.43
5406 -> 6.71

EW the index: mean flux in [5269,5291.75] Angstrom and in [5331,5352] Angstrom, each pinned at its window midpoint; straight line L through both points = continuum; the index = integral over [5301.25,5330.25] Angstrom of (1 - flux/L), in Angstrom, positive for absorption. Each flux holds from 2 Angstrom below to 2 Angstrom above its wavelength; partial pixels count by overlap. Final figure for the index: -1.8 Angstrom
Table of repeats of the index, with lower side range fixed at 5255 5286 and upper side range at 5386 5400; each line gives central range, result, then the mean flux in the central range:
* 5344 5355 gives 0.0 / 6.4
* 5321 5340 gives -0.4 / 6.63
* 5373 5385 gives -0.3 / 6.39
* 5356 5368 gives -0.8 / 6.71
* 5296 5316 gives -2.9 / 7.58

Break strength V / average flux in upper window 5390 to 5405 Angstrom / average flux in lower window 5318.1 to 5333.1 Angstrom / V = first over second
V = 1.0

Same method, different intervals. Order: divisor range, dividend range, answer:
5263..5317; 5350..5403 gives 0.90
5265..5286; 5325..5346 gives 0.94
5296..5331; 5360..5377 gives 0.91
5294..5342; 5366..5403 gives 0.90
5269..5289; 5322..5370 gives 0.93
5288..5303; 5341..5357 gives 0.93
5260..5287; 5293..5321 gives 1.06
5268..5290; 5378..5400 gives 0.89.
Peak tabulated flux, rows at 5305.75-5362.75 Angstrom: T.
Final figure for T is 8.03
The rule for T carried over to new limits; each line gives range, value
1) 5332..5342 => 6.9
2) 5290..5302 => 7.51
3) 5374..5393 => 6.42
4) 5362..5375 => 6.76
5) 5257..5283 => 7.39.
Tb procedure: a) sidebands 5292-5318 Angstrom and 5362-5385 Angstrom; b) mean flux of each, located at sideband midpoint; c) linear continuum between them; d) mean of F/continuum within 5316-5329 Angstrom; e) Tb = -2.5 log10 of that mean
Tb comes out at 0.098 mag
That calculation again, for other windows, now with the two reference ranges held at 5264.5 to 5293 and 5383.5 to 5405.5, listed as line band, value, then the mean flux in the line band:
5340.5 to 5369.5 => -0.01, 6.54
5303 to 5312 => -0.18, 7.95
